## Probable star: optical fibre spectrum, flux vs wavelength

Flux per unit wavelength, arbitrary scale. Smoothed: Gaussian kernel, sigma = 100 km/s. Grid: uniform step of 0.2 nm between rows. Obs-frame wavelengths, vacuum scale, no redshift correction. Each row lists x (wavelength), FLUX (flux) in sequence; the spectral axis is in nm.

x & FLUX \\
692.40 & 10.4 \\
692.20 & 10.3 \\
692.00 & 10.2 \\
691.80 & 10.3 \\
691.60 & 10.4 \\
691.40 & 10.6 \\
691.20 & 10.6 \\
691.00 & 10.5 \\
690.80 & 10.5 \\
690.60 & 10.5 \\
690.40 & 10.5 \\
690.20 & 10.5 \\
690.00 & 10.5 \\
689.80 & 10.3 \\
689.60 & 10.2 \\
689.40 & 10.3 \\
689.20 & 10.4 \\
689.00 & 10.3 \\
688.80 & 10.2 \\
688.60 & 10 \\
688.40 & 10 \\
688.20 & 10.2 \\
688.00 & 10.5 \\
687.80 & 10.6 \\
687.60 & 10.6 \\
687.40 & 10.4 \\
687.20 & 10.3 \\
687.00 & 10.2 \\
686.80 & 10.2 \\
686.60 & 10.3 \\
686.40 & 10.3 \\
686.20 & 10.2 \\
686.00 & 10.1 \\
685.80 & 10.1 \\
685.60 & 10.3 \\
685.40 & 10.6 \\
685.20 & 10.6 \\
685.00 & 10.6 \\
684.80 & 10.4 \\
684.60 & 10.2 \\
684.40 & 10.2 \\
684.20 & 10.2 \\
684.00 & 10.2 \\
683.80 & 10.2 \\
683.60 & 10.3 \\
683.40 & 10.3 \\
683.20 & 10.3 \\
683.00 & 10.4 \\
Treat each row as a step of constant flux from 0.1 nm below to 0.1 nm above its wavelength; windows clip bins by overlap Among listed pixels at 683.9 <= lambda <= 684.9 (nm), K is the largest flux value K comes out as 10.4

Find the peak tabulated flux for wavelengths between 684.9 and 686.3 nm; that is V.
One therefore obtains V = 10.6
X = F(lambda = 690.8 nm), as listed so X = 10.5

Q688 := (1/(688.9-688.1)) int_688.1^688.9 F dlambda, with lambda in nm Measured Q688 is 10.1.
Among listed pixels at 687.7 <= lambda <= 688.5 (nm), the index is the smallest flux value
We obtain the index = 10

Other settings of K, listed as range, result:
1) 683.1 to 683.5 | 10.3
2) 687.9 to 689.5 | 10.5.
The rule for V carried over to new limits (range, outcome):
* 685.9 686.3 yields 10.2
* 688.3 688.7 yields 10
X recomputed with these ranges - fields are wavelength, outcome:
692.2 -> 10.3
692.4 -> 10.4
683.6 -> 10.3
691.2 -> 10.6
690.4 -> 10.5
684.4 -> 10.2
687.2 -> 10.3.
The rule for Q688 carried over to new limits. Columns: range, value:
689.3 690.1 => 10.3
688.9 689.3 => 10.4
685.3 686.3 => 10.3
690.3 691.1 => 10.5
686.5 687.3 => 10.3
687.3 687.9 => 10.5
